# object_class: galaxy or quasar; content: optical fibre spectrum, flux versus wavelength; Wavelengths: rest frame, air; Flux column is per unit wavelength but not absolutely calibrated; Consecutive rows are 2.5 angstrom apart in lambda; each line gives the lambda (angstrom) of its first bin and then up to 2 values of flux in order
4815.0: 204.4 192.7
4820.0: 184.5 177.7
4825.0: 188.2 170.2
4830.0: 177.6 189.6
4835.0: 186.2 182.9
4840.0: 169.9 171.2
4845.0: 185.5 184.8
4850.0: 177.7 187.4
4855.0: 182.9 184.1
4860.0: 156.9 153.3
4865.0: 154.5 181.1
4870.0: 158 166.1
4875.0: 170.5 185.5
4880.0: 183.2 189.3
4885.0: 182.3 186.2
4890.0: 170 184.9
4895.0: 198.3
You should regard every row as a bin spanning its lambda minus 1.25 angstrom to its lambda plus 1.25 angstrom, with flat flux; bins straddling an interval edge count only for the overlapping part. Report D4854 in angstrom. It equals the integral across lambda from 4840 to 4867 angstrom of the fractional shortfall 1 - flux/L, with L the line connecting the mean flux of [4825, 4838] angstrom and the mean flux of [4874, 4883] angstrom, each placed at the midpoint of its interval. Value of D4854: 1.2 angstrom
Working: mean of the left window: 182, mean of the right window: 182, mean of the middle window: 174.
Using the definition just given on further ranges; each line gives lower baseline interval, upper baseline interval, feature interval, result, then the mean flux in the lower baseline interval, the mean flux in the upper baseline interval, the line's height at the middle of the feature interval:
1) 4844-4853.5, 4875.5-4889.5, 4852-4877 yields 1.9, 184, 184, 184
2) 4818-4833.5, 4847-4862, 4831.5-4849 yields -0.2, 182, 177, 180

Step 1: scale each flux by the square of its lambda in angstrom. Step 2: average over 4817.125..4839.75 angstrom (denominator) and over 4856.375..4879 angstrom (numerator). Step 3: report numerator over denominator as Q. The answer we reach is 0.94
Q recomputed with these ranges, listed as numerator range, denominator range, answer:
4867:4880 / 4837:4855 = 0.97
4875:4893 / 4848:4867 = 1.07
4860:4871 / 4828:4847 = 0.91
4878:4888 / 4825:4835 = 1.04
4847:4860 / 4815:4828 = 0.99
